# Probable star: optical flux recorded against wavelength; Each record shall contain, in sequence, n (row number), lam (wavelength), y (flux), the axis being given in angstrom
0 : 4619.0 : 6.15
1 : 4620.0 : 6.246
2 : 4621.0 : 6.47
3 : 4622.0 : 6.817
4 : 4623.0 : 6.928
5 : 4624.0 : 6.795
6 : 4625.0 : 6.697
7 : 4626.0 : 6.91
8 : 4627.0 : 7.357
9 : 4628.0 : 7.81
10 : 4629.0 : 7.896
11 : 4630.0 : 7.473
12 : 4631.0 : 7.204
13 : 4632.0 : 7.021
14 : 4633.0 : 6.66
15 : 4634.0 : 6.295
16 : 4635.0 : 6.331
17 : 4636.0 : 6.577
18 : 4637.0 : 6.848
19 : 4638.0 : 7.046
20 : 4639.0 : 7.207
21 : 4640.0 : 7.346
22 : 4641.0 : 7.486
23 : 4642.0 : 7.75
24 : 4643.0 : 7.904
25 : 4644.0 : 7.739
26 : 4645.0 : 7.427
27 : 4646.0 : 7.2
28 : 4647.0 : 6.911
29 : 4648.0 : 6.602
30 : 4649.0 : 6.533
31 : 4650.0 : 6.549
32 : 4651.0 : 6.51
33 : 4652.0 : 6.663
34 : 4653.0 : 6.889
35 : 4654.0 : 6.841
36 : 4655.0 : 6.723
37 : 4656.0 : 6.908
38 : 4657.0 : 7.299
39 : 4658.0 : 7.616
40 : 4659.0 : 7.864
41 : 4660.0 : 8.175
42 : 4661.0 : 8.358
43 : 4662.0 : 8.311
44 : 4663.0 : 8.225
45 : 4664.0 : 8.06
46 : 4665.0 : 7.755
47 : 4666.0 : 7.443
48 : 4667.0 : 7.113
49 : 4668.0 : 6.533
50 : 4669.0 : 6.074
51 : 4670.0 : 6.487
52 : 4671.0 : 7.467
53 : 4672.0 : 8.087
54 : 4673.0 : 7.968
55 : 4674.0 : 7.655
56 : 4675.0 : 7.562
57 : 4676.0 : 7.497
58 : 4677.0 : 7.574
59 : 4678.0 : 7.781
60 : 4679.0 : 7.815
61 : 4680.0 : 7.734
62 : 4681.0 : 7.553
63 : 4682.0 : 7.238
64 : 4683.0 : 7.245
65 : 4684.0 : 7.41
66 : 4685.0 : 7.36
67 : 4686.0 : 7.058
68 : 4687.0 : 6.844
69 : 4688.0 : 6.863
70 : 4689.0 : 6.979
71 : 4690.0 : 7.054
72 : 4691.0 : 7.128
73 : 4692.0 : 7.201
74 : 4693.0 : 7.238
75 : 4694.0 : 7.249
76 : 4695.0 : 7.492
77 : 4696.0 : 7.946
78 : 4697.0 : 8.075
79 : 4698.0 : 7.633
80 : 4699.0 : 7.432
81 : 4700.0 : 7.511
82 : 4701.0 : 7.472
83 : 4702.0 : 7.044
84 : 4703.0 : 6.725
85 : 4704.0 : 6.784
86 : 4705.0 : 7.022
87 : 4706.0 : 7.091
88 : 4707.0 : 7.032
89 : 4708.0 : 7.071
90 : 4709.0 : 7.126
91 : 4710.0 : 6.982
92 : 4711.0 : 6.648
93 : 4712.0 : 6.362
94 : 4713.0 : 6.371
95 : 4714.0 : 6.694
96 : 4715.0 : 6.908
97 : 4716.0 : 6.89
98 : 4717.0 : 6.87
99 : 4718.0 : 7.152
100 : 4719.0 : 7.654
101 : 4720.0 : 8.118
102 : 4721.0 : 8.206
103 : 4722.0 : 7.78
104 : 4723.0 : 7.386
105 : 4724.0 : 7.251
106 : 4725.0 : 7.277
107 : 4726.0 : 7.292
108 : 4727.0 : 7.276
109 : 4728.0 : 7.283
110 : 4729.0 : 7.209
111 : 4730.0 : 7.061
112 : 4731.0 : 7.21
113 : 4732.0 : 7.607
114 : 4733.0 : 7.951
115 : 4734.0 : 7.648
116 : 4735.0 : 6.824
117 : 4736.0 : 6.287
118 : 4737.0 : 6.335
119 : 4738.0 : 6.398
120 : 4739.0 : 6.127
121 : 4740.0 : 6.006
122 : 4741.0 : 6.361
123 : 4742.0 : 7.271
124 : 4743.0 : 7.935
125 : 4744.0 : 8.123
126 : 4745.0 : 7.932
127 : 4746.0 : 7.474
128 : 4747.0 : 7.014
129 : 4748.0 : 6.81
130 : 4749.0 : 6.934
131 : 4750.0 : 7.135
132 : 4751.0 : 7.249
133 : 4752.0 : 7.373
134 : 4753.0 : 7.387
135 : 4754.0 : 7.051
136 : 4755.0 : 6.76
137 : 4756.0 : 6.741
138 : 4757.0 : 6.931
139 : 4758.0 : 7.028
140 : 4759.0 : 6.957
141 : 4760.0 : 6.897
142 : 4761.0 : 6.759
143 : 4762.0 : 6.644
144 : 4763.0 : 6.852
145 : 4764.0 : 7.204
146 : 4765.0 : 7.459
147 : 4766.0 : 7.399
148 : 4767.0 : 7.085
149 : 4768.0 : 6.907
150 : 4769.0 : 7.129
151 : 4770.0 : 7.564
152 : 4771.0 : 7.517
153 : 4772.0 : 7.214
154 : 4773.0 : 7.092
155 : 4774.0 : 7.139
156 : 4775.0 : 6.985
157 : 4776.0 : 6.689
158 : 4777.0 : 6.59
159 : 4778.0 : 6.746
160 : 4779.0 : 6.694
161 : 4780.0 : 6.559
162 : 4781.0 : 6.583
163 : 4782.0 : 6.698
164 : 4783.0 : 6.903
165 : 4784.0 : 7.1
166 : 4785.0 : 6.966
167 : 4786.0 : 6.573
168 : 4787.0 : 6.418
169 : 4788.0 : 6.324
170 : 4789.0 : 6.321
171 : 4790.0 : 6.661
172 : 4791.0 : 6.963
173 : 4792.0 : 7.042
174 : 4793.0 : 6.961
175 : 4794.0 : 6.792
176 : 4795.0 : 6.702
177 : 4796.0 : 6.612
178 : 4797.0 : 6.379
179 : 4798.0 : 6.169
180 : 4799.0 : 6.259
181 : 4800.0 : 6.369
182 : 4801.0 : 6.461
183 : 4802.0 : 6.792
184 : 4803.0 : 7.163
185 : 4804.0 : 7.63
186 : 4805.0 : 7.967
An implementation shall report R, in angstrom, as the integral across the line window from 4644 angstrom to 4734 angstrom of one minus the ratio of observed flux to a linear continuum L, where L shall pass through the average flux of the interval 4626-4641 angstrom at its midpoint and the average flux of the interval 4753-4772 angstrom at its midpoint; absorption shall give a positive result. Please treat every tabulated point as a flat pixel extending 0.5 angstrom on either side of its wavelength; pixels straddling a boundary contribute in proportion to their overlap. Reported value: -2.61 angstrom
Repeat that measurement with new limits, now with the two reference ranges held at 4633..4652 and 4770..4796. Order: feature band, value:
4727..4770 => -1.3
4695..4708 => -0.7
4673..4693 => -1.2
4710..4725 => -0.6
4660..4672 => -0.9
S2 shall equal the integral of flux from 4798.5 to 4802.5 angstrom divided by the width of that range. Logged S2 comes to 6.47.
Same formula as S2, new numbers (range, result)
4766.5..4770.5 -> 7.17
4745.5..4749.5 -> 7.06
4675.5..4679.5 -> 7.67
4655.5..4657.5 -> 7.1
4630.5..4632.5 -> 7.11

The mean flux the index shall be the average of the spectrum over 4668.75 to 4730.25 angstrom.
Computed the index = 7.27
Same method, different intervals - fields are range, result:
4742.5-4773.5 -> 7.18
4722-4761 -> 7.1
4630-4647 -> 7.13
